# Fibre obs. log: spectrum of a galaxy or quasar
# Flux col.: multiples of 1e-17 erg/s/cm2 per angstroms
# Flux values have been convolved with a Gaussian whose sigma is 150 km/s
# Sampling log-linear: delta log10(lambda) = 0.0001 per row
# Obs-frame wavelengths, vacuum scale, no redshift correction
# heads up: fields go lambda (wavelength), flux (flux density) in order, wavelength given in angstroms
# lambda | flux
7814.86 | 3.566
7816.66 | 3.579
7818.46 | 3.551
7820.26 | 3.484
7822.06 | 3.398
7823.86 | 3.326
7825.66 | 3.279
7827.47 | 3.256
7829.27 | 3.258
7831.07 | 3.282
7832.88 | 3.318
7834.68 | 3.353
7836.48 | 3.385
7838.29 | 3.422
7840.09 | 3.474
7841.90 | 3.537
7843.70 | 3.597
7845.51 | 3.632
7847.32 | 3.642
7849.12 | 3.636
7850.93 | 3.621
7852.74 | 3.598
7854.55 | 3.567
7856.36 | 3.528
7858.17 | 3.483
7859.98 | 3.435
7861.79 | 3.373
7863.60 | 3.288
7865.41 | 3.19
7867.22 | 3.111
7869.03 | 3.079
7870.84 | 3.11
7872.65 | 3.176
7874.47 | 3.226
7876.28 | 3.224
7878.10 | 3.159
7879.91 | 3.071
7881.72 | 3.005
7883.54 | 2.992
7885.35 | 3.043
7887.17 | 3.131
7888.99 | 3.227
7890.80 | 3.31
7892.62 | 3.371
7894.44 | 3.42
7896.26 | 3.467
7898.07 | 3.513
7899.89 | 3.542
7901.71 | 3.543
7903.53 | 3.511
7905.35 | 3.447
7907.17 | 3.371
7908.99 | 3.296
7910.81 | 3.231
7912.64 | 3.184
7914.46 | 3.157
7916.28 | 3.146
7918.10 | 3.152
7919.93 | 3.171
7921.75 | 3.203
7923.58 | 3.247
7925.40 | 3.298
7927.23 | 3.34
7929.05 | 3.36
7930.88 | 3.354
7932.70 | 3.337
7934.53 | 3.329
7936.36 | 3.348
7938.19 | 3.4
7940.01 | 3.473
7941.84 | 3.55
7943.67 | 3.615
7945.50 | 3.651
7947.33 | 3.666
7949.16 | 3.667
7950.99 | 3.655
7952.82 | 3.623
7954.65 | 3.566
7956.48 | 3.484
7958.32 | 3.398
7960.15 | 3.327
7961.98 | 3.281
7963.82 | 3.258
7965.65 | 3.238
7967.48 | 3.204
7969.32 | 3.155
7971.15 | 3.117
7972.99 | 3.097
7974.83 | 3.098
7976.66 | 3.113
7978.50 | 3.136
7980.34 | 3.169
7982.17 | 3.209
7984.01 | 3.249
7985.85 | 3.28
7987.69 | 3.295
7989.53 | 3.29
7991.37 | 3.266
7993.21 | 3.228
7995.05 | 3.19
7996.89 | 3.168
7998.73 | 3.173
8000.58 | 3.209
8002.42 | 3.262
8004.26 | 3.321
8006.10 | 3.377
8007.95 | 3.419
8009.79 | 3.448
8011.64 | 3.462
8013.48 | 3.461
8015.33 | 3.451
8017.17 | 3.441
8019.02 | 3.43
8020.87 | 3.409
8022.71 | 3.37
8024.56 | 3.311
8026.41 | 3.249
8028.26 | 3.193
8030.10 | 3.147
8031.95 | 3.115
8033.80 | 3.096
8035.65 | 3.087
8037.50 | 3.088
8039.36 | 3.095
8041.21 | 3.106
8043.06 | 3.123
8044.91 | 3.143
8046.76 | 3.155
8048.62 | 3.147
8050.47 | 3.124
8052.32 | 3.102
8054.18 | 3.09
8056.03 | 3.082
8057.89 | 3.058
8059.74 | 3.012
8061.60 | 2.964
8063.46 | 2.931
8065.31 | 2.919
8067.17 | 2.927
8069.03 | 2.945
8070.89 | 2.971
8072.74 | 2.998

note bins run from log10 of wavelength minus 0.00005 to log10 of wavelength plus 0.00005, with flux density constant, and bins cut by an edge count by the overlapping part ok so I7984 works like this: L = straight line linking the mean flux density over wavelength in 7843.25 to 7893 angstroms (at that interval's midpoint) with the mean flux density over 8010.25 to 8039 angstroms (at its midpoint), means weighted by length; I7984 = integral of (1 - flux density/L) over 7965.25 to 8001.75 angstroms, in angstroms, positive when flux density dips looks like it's 1.09 angstroms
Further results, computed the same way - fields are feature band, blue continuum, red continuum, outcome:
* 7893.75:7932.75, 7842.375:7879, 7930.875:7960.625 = 1.4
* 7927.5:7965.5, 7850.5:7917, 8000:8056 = -2.1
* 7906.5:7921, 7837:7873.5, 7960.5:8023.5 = 0.6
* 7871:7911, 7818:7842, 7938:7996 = 0.9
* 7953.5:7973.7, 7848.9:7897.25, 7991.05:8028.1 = 0.2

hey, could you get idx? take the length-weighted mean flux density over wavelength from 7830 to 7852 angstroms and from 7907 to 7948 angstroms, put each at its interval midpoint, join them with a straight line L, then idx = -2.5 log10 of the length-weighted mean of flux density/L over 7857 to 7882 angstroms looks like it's 0.073 mag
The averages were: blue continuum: 3.49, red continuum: 3.34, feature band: 3.22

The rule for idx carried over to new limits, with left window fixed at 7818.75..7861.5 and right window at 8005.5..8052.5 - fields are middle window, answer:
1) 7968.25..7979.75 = 0.065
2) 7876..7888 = 0.110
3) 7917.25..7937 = 0.026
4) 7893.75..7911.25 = -0.016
